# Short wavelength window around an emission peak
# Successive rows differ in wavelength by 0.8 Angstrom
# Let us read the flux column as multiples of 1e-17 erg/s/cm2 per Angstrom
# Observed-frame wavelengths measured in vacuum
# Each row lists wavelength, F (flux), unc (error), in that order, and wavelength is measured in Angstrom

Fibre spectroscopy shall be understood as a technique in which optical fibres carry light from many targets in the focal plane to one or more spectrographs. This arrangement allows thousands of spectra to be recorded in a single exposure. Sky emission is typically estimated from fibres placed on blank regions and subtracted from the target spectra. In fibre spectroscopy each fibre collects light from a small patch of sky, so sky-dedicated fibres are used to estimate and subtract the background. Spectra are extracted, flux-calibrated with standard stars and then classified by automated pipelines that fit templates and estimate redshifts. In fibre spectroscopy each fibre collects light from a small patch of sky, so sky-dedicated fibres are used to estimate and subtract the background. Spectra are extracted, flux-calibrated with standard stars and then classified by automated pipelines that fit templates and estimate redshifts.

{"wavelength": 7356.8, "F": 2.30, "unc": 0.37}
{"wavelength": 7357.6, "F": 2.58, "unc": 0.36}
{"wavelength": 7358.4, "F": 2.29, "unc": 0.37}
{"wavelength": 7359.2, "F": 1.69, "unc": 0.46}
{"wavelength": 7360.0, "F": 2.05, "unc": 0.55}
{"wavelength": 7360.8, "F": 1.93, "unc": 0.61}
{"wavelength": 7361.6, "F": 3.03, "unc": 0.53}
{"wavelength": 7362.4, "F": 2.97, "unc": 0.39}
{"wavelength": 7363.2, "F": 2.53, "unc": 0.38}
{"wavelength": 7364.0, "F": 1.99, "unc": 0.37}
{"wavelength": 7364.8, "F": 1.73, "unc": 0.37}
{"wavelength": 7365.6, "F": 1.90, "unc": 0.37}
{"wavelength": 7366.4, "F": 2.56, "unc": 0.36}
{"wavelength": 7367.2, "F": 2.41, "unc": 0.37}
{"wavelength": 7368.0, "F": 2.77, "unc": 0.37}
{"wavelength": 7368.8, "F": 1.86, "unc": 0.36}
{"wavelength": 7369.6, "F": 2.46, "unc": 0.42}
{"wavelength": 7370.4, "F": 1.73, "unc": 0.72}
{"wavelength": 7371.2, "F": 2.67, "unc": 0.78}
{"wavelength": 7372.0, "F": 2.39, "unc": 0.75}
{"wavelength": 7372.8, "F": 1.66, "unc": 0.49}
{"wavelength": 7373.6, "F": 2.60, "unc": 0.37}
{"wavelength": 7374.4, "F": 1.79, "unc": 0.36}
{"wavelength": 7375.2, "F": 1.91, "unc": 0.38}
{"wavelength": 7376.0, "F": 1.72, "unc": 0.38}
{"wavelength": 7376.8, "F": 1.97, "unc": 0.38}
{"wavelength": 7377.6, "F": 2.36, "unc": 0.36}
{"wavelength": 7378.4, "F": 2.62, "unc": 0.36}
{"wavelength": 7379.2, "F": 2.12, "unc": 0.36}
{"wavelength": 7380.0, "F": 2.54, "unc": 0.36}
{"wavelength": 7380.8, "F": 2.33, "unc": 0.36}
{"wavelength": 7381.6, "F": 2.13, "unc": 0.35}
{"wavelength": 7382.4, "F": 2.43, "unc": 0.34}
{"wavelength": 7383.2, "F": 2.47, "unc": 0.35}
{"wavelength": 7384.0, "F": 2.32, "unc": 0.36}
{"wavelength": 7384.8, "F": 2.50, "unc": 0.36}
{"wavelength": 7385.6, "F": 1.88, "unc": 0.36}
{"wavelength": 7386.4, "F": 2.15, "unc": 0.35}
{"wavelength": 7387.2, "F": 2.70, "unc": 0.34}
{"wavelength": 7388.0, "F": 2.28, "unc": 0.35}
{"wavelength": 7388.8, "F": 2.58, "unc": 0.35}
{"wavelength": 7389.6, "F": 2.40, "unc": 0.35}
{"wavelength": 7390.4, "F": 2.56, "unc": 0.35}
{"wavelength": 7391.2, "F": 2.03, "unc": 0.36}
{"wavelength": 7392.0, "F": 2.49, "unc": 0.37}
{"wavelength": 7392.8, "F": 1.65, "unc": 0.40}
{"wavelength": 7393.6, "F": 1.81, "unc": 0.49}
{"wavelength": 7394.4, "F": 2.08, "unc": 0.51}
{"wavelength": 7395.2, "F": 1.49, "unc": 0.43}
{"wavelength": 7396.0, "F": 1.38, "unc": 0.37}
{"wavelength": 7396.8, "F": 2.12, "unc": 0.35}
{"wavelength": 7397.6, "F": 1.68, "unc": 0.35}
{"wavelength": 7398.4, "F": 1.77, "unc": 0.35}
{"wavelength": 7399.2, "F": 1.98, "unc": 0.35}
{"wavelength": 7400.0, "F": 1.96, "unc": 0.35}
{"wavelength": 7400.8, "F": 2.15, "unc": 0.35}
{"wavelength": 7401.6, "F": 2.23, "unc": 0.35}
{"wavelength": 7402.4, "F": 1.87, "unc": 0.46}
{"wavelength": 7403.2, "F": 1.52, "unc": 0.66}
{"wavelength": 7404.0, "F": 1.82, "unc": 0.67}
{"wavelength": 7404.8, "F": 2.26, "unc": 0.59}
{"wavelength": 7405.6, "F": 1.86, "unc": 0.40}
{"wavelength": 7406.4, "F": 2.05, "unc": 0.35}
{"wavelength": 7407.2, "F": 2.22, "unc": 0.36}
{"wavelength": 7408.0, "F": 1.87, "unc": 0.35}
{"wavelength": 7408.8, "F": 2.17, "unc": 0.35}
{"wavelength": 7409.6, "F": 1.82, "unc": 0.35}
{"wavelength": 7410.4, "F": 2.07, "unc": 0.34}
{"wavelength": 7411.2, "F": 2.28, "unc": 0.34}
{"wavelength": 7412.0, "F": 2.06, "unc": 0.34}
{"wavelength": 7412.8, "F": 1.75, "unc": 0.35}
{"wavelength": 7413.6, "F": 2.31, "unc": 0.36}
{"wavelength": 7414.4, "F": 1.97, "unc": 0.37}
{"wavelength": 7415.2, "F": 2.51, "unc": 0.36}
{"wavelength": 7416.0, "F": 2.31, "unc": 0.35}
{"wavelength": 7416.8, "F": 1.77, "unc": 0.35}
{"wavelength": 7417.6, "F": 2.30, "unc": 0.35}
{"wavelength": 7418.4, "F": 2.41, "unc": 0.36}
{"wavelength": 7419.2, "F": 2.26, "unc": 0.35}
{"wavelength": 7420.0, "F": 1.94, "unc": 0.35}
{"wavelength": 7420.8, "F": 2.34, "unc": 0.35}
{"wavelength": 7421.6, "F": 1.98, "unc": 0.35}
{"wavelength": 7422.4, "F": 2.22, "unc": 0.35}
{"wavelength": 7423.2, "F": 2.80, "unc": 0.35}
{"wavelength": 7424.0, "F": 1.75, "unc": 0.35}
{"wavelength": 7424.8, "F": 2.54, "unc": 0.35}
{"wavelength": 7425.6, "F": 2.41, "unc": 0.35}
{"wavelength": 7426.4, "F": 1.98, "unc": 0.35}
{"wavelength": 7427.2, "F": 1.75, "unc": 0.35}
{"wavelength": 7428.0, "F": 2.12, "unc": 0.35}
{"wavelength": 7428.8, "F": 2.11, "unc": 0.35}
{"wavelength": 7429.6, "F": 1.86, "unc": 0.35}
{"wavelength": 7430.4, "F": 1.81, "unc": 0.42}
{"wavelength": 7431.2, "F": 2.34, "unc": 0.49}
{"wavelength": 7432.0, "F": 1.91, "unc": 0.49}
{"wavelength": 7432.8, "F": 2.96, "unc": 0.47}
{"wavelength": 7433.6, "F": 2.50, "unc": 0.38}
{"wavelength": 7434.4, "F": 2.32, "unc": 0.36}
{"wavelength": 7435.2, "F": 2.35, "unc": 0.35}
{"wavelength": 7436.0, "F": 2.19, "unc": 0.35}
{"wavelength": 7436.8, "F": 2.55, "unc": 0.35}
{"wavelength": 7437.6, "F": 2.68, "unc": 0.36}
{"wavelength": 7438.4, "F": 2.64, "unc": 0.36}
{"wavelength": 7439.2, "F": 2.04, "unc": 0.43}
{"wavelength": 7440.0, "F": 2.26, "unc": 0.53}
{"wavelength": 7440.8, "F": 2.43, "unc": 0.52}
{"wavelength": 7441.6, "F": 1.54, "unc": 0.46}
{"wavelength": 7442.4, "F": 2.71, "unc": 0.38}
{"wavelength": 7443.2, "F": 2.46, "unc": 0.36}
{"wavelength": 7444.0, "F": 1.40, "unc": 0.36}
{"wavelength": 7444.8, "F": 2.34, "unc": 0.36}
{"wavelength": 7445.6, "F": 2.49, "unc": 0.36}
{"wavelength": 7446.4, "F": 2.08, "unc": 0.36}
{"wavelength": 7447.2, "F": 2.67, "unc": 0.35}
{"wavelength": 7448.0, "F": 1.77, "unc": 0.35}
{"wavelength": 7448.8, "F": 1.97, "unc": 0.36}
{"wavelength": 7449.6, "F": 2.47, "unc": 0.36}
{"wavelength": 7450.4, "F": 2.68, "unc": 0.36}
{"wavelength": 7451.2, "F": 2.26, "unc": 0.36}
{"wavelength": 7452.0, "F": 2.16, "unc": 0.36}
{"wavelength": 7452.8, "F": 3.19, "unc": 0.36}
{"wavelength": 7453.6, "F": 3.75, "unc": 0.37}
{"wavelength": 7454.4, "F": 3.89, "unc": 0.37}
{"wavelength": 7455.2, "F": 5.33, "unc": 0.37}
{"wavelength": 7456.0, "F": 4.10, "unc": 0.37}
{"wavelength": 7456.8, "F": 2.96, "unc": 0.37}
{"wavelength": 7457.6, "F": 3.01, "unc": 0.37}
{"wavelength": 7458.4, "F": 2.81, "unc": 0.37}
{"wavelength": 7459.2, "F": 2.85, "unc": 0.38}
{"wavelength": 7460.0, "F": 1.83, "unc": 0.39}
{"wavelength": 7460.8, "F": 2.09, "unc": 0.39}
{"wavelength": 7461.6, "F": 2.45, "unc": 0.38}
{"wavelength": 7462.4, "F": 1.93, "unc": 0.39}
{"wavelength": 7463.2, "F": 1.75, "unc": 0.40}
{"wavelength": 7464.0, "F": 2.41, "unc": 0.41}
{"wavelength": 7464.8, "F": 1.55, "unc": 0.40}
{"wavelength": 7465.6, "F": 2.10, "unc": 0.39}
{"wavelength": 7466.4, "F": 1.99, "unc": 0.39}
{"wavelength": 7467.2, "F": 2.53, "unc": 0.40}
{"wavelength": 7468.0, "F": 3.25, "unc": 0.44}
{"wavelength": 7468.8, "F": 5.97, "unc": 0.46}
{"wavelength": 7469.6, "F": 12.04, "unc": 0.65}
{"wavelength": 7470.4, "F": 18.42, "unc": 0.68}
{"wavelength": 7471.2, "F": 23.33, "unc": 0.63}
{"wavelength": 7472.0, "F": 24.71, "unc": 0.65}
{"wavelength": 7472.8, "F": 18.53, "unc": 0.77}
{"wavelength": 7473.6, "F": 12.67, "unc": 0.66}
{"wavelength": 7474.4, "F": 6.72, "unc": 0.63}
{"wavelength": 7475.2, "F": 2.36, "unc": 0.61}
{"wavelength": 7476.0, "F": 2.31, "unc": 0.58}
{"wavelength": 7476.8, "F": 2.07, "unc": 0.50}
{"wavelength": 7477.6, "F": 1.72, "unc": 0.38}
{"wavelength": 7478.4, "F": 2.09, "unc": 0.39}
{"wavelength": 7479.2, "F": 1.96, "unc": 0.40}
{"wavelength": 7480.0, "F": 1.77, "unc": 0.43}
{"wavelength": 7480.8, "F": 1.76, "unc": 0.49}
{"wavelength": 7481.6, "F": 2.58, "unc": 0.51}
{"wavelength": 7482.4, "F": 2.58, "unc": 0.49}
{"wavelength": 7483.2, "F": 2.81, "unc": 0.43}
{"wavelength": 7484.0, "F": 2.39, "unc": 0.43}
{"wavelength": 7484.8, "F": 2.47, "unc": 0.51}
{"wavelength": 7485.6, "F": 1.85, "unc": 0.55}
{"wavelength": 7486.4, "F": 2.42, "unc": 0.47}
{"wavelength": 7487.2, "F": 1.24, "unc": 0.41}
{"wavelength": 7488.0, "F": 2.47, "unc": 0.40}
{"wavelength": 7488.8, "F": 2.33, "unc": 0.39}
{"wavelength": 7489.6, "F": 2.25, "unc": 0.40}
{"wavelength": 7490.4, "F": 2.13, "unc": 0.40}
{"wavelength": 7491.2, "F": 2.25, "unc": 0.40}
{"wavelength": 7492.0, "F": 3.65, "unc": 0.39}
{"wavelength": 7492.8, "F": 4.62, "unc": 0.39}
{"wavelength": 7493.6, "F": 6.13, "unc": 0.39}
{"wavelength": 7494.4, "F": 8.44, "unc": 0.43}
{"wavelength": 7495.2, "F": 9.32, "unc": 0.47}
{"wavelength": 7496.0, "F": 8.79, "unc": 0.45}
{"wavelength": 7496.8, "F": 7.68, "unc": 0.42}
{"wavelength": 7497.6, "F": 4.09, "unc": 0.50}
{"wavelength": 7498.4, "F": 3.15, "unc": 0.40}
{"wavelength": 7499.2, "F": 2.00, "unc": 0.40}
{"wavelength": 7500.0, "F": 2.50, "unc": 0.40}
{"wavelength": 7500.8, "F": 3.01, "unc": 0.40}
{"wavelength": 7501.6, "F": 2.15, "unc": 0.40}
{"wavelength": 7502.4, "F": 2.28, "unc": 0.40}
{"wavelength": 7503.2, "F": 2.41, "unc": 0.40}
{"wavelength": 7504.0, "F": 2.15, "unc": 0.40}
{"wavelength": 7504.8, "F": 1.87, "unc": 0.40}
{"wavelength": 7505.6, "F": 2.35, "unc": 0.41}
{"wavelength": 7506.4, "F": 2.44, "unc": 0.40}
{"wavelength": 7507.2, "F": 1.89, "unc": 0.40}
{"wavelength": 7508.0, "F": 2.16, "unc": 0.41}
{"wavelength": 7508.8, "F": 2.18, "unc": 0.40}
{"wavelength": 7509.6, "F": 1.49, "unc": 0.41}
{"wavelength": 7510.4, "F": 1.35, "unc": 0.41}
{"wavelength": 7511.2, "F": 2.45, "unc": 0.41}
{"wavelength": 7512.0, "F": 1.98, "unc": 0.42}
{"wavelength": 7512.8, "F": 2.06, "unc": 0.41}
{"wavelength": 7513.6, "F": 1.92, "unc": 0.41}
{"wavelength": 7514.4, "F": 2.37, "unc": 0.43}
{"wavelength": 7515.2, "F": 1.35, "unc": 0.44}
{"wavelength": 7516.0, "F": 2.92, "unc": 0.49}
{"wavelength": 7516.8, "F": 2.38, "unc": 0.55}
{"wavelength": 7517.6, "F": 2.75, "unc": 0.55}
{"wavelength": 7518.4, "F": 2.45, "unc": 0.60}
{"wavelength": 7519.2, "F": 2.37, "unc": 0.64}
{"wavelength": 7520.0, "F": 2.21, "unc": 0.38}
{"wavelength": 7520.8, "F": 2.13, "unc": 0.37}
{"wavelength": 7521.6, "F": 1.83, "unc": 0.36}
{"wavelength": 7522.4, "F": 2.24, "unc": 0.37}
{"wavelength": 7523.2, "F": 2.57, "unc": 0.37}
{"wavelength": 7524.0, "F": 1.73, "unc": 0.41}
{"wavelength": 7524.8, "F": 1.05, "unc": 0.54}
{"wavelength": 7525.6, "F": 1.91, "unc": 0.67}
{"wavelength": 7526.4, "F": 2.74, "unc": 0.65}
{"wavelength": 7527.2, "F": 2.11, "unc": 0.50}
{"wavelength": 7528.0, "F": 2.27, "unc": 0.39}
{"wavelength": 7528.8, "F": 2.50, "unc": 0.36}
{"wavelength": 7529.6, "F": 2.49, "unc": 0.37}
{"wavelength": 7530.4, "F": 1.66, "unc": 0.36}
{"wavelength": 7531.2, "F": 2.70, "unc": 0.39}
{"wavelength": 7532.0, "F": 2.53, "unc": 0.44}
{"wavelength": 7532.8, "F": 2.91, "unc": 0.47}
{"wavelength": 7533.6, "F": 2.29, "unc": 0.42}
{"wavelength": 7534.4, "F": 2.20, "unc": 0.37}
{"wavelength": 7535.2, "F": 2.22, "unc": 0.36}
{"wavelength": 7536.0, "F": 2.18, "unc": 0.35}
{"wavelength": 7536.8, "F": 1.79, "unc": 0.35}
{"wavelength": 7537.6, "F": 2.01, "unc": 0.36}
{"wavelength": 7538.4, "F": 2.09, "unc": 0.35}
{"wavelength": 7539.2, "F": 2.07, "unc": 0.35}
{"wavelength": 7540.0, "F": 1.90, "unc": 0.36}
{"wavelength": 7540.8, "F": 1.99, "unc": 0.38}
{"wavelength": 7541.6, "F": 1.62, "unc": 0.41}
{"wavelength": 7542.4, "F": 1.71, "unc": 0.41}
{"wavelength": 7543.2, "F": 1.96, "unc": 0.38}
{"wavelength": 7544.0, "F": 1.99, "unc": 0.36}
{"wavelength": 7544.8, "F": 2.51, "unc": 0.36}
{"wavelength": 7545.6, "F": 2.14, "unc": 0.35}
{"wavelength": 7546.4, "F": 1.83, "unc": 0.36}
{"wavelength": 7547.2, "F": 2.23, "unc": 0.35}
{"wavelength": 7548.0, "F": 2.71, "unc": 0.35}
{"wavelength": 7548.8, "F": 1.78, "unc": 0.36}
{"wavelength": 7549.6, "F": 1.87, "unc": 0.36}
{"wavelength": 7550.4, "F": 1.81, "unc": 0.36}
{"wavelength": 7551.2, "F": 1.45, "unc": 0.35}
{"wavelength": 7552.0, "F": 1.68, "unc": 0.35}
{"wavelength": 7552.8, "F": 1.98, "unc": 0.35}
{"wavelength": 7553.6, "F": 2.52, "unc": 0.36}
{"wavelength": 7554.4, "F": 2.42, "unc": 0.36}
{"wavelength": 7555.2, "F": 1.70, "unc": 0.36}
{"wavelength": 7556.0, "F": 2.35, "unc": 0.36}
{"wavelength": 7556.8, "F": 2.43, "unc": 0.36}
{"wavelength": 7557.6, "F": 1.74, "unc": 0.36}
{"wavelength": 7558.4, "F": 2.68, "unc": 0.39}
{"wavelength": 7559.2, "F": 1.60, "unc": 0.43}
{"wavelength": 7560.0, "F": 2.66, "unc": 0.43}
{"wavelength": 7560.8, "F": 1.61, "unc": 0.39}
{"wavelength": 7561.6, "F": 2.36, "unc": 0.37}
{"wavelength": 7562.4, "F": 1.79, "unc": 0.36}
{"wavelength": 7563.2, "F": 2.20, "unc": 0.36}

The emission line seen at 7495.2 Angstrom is [N II] 6583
